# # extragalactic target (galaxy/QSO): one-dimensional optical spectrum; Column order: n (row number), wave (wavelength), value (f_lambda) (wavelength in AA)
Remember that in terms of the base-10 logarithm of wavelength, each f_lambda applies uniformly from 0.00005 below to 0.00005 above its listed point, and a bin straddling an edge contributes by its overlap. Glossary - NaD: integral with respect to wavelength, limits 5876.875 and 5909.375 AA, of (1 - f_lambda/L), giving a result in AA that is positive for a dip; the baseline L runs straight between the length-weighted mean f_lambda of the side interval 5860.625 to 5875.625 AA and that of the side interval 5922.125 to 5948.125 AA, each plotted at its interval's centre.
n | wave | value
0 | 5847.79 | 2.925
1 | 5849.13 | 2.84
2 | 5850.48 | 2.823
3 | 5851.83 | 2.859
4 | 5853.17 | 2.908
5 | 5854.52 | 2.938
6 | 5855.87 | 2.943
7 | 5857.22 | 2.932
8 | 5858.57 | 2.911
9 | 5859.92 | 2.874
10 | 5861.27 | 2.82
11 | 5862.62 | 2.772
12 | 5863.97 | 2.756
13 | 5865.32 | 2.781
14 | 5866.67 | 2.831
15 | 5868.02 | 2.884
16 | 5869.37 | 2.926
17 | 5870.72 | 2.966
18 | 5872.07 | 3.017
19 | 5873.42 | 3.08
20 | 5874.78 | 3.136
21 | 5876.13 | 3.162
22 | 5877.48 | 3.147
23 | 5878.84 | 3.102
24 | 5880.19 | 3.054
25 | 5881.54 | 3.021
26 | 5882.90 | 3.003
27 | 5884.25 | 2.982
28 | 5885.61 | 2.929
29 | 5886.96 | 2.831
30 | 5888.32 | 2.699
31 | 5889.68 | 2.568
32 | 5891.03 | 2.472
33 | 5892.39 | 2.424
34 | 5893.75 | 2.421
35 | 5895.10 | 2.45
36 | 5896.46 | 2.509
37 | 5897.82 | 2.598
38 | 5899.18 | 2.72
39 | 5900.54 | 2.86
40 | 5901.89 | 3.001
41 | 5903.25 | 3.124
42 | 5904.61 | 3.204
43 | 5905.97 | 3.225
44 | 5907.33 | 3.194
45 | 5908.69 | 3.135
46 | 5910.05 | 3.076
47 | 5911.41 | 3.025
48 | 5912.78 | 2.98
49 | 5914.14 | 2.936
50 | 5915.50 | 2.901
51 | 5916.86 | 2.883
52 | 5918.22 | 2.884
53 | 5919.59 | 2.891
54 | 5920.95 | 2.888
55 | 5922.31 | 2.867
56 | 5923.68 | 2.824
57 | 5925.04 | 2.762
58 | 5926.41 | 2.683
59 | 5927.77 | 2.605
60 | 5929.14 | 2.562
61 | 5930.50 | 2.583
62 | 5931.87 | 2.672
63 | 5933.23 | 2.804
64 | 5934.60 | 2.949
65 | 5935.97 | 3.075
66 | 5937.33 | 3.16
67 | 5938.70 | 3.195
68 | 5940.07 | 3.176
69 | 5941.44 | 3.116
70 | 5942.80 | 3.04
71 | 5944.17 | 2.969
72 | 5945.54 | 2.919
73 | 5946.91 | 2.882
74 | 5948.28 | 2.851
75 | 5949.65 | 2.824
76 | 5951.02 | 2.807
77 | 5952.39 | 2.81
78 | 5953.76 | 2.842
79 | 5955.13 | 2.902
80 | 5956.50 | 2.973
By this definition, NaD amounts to 0.45 AA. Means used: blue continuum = 2.91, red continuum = 2.89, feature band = 2.86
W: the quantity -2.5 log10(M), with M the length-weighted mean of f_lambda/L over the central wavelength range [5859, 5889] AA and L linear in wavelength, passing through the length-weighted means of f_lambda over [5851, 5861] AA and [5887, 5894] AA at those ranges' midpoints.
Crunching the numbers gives -0.088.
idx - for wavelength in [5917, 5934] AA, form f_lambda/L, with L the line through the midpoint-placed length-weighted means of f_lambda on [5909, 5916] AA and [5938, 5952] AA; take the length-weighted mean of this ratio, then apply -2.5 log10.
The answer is 0.09 mag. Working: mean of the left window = 2.99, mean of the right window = 2.97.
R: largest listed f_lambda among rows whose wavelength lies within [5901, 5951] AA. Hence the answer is 3.225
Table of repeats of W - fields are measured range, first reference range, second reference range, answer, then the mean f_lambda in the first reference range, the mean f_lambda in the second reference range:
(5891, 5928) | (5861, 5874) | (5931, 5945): 0.04 mag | 2.89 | 3.01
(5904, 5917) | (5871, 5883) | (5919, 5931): -0.08 mag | 3.08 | 2.74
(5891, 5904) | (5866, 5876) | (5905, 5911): 0.17 mag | 2.99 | 3.15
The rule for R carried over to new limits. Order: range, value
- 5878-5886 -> 3.102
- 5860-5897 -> 3.162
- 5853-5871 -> 2.966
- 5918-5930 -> 2.891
